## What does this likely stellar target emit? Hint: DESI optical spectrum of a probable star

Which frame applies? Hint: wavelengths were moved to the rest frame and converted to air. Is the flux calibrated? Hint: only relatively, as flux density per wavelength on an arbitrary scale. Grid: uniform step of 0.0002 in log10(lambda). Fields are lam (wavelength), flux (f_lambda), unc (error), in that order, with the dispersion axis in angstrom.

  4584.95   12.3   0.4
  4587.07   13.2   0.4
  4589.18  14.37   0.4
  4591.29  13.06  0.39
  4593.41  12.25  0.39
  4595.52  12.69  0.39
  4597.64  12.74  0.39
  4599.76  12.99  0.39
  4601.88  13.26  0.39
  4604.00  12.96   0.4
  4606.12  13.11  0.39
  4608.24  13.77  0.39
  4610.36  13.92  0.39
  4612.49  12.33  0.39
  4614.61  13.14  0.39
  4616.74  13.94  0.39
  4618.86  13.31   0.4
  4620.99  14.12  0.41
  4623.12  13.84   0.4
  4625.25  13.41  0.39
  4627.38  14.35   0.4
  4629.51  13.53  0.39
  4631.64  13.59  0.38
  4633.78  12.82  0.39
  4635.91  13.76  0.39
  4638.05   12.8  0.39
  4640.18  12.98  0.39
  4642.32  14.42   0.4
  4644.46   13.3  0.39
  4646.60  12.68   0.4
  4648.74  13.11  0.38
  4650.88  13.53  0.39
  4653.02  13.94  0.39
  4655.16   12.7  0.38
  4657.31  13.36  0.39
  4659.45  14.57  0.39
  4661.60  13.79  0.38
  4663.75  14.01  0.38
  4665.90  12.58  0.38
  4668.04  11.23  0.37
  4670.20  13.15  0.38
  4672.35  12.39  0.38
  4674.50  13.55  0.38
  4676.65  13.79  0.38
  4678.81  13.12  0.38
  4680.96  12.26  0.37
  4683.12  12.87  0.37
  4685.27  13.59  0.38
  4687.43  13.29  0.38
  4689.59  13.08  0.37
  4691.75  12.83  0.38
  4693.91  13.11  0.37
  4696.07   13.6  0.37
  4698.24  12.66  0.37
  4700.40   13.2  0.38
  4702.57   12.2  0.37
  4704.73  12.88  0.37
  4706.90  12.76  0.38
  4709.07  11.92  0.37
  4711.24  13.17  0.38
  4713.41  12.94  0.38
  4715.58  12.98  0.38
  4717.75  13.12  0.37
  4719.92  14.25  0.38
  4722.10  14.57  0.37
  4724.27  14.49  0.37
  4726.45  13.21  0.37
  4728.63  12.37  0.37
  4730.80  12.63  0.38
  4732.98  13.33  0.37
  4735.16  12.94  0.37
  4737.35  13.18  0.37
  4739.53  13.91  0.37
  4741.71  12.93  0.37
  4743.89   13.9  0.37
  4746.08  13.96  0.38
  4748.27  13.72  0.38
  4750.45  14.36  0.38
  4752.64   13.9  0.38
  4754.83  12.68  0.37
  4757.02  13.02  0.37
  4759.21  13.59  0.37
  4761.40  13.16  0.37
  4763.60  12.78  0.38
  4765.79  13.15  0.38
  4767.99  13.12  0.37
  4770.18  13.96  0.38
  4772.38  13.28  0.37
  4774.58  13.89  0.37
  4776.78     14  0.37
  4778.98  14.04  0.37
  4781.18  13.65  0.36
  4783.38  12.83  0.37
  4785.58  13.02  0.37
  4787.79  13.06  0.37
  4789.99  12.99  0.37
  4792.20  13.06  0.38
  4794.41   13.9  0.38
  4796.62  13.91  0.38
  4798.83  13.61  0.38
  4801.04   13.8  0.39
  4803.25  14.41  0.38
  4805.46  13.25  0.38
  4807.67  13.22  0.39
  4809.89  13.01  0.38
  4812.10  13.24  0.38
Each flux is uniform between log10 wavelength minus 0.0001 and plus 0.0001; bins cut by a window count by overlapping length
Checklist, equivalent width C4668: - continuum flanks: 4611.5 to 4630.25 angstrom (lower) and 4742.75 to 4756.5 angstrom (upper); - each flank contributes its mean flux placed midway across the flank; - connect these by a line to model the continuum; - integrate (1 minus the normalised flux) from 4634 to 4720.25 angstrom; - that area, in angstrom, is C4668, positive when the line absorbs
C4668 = 3.2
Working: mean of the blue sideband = 13.6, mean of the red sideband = 13.7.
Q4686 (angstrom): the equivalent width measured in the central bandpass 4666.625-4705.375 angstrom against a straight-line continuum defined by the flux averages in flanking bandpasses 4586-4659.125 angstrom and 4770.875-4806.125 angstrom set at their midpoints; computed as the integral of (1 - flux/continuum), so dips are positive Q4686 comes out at 1.4 angstrom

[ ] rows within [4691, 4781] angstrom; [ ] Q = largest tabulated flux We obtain 14.57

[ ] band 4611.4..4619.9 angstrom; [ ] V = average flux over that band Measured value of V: 13.2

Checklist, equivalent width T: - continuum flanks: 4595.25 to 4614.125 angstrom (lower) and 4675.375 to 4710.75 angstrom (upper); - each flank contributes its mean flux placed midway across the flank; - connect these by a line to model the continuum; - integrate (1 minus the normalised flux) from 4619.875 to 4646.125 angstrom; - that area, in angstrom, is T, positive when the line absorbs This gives -1.0 angstrom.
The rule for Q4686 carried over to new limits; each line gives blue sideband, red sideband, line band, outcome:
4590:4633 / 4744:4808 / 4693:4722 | 0.8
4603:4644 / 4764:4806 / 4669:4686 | 0.5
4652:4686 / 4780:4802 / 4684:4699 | 0.0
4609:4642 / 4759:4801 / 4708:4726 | 0.0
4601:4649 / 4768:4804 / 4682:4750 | 1.4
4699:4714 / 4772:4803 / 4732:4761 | -0.8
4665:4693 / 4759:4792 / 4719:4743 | -0.5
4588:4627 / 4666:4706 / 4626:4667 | -1.1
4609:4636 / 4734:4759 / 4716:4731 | 0.0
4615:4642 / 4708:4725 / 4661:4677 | 0.6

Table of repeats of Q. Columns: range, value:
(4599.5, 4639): 14.35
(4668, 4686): 13.79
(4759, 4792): 14.04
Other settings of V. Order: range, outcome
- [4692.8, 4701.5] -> 13.1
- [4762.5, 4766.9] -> 13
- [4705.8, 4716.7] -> 12.8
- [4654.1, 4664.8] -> 13.7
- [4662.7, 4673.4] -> 12.7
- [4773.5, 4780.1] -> 14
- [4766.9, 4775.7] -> 13.6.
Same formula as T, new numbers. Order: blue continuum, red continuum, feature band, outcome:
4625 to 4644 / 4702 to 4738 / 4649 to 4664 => -0.3 angstrom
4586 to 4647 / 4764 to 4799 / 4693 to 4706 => 0.4 angstrom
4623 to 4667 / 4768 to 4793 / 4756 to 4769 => 0.3 angstrom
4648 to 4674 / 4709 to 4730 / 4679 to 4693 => 0.3 angstrom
